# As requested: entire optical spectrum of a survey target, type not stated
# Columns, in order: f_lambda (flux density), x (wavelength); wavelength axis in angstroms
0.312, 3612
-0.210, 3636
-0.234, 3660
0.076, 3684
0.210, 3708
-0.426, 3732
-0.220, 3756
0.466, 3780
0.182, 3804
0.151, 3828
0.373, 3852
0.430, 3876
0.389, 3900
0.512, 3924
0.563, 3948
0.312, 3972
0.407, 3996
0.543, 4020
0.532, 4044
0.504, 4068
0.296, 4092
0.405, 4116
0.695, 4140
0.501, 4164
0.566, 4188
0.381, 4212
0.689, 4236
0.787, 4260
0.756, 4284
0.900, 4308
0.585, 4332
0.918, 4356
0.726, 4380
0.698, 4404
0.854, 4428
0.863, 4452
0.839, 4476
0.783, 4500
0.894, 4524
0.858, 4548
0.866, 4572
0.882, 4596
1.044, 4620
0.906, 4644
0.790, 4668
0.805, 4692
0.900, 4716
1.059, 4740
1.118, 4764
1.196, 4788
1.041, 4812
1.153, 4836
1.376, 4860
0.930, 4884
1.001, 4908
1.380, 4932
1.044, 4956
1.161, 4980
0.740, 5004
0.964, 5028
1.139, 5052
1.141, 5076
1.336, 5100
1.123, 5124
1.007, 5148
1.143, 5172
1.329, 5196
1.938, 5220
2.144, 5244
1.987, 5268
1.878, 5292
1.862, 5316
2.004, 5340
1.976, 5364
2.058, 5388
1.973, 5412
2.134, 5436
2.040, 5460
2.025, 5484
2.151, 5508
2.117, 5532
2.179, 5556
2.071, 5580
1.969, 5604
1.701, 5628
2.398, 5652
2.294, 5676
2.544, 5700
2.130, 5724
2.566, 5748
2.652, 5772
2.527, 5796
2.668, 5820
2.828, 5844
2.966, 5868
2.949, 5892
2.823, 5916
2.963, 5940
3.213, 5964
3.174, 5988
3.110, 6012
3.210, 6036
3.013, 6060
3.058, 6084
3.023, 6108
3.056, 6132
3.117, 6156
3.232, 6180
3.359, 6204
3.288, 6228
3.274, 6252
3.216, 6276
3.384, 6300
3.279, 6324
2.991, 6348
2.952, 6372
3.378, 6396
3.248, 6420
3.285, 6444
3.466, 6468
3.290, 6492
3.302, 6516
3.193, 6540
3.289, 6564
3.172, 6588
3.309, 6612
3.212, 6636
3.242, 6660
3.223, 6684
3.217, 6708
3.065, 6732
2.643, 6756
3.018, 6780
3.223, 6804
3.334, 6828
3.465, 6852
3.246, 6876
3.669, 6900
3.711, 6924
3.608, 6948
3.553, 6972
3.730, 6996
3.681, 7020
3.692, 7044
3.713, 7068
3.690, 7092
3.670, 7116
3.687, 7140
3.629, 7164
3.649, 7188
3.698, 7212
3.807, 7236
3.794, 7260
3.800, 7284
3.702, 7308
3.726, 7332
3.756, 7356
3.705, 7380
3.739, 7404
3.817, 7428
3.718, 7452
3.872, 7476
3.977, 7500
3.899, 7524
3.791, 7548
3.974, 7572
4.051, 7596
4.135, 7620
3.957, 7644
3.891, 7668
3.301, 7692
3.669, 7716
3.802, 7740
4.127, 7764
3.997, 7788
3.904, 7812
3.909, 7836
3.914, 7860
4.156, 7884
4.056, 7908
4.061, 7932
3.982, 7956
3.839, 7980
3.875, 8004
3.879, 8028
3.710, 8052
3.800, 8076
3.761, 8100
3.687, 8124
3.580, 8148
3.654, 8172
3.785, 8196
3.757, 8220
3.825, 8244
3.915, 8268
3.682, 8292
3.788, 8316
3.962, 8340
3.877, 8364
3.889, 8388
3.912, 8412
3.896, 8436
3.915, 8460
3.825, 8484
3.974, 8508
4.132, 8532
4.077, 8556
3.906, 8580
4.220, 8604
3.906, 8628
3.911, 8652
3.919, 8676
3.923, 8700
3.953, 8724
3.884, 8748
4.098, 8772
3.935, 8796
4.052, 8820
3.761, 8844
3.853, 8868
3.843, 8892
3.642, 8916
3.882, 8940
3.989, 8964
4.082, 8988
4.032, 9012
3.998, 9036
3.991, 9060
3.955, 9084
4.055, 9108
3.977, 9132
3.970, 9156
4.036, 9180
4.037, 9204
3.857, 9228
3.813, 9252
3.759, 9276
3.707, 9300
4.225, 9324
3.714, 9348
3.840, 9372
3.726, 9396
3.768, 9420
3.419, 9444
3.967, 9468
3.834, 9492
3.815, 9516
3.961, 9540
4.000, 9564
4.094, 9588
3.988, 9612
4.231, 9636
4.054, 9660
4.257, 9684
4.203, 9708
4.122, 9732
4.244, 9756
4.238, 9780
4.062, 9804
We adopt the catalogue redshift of 0.31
